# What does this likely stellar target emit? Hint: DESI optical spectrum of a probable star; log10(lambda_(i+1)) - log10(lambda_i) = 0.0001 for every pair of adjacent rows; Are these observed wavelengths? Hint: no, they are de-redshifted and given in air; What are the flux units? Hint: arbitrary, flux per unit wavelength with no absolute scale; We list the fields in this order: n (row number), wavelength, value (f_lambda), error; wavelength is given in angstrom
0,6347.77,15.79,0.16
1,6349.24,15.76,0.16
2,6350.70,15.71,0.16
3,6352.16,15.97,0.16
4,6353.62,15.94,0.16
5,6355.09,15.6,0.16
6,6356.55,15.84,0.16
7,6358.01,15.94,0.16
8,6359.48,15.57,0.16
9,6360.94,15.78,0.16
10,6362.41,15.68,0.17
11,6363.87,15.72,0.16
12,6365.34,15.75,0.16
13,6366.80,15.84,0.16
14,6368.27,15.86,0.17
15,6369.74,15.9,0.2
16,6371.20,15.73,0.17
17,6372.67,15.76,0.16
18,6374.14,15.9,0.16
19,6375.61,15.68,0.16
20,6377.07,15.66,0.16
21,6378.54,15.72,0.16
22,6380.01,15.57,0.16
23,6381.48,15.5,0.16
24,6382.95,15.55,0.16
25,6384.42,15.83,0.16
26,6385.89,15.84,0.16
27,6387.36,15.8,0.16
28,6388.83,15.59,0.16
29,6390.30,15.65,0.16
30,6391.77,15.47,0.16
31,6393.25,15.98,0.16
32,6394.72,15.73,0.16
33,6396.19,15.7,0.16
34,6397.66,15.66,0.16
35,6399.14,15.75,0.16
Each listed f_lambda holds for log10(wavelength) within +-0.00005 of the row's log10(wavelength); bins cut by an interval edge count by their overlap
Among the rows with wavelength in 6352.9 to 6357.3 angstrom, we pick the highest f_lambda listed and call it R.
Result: 15.94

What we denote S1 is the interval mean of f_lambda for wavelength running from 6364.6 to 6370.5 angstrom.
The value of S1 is 15.8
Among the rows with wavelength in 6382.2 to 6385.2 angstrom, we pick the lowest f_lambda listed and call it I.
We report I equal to 15.55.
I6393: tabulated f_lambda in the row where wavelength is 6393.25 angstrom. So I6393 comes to 15.98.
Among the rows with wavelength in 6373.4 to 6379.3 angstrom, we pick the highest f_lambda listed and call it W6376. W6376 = 15.9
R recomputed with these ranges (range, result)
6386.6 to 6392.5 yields 15.8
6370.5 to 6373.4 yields 15.76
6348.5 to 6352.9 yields 15.97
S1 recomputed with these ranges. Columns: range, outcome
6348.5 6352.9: 15.8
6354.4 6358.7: 15.8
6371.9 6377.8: 15.8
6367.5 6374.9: 15.8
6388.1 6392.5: 15.6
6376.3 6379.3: 15.7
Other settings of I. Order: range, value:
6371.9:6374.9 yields 15.76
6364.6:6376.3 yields 15.68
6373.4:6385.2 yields 15.5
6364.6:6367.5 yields 15.75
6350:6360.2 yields 15.57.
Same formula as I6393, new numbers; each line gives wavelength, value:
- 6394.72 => 15.73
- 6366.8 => 15.84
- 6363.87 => 15.72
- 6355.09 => 15.6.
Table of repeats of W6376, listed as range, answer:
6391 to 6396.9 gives 15.98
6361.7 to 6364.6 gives 15.72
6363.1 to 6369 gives 15.86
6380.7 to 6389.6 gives 15.84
